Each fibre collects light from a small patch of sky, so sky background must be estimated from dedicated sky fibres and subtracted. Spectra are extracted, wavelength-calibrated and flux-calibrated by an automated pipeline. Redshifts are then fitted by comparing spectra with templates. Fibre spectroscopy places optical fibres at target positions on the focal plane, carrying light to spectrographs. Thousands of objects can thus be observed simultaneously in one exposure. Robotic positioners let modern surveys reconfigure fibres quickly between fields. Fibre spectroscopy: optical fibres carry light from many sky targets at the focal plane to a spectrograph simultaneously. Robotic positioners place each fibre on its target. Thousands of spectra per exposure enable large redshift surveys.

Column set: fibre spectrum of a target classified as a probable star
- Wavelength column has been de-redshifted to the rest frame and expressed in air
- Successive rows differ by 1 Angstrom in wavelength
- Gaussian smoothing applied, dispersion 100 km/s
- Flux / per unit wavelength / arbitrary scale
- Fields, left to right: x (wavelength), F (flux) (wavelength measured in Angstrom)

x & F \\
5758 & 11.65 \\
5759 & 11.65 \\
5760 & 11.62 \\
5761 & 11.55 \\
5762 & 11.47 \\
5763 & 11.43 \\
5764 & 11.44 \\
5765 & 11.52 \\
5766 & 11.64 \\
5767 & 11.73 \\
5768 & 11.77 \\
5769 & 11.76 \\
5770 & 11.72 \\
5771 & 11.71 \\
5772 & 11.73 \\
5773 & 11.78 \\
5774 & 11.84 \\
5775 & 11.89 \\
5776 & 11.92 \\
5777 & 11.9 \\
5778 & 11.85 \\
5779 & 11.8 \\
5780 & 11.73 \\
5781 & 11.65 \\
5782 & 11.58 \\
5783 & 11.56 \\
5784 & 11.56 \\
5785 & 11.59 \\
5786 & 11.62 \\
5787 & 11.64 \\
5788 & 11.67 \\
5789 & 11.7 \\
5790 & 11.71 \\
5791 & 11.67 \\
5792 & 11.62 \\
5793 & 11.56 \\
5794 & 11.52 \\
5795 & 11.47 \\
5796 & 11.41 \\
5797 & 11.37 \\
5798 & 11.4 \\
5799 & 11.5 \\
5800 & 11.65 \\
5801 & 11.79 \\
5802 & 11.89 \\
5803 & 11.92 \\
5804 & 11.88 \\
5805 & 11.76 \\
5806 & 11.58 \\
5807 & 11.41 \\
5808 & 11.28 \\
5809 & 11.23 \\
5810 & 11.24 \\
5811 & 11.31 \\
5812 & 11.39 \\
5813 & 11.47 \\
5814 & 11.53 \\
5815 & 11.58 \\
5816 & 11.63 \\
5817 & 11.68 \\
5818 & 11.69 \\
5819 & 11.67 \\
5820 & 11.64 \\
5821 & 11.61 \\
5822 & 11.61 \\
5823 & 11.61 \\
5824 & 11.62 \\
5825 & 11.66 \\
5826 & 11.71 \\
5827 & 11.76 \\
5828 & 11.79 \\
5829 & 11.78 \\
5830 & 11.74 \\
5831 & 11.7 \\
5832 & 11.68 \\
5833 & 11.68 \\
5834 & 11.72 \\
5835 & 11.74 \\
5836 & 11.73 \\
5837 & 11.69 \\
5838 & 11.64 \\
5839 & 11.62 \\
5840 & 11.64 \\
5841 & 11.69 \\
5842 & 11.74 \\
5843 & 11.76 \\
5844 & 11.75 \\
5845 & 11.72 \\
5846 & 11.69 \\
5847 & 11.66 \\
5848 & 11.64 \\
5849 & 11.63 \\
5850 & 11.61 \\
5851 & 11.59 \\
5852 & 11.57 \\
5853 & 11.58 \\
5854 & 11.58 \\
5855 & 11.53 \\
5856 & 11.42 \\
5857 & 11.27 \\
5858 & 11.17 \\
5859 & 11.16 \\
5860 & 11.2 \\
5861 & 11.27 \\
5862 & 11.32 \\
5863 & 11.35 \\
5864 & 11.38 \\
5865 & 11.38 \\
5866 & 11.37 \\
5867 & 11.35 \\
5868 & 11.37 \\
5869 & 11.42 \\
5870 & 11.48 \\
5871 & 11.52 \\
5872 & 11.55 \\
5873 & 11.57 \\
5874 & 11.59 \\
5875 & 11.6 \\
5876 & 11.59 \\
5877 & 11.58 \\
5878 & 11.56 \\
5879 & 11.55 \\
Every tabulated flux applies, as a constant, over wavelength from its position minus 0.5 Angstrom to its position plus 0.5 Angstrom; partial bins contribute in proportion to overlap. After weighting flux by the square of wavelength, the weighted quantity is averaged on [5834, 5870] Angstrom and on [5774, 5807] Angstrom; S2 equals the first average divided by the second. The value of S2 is 1.01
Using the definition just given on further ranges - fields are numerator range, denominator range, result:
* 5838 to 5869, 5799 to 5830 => 1.00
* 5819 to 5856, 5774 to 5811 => 1.02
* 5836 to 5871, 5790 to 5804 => 1.01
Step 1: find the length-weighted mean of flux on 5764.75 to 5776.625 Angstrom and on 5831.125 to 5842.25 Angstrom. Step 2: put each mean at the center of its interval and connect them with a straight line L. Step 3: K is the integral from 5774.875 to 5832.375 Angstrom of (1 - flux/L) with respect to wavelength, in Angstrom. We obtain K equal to 0.48 Angstrom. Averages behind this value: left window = 11.8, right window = 11.7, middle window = 11.6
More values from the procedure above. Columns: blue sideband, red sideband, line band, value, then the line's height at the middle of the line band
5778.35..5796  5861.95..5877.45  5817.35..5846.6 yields -0.4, 11.5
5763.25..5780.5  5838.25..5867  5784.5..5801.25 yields 0.1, 11.7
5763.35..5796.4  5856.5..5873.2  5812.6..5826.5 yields -0.1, 11.5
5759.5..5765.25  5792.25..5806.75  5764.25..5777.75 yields -0.3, 11.5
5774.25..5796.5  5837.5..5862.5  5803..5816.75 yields 0.1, 11.6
